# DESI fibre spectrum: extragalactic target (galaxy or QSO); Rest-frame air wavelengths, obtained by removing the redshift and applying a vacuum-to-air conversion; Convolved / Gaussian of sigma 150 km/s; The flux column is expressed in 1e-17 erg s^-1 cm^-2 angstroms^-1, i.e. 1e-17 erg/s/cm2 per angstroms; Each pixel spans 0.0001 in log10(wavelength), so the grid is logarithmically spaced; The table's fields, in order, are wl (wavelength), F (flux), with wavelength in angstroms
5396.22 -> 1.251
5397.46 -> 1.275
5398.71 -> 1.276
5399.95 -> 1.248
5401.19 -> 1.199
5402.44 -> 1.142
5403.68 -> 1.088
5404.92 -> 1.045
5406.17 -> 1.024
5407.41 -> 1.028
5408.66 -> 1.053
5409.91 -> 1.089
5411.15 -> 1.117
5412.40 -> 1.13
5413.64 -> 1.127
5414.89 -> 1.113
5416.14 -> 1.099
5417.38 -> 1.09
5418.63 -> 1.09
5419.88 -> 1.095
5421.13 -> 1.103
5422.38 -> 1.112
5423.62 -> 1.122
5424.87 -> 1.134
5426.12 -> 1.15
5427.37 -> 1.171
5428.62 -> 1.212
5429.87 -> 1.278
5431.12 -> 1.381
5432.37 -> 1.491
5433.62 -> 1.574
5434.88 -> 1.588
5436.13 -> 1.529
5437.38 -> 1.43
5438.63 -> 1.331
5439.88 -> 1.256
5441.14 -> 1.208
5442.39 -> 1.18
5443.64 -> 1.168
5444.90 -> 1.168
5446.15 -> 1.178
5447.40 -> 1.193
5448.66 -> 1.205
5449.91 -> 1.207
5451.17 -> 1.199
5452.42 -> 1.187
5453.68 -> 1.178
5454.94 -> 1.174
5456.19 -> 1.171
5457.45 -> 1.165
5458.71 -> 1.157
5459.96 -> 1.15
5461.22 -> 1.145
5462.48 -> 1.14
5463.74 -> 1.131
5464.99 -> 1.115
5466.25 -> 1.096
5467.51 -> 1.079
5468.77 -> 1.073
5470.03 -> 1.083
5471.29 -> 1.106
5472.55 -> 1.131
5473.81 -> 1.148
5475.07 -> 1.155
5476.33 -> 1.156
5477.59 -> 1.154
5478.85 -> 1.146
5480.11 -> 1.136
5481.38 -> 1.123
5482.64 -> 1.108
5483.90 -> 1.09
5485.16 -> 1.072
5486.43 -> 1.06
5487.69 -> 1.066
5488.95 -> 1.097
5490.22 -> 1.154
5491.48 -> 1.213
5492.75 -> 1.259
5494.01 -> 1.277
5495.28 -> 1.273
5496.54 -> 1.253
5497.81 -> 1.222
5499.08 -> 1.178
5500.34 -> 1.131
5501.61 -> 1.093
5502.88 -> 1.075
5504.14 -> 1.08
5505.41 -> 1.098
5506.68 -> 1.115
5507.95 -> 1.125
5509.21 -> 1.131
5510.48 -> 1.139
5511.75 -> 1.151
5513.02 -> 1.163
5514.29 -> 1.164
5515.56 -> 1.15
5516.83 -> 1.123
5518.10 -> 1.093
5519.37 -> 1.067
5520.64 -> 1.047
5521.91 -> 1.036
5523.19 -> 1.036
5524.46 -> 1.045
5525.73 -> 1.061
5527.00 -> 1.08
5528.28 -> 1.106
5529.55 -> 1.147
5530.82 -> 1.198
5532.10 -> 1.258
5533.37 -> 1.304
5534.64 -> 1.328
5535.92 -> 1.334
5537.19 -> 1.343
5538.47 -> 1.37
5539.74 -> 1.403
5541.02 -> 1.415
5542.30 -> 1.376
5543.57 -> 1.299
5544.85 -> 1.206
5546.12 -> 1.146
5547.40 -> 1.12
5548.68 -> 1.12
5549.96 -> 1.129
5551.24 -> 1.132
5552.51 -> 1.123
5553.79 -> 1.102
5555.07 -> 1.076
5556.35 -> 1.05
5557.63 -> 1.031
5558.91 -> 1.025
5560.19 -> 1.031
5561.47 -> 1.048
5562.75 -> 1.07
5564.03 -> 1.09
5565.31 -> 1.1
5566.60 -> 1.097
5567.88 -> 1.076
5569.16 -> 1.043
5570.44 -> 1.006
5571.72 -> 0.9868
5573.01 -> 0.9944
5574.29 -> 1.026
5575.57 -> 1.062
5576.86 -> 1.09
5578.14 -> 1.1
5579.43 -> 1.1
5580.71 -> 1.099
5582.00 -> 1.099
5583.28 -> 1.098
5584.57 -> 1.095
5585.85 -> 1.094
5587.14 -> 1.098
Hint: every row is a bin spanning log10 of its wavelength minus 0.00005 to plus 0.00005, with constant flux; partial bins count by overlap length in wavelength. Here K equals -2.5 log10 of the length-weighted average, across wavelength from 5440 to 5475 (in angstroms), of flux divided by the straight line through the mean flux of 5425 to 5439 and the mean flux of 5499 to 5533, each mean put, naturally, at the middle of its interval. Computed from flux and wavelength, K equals 0.12 mag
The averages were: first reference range 1.37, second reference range 1.12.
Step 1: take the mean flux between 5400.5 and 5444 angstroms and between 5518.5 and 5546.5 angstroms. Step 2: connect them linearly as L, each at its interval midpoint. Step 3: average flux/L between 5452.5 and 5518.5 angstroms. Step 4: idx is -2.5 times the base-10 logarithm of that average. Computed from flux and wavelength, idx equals 0.06 mag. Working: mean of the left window 1.2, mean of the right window 1.21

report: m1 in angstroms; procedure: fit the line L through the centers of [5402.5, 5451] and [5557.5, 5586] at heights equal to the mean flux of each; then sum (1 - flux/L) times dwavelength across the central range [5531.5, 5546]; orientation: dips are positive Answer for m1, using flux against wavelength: -3.0 angstroms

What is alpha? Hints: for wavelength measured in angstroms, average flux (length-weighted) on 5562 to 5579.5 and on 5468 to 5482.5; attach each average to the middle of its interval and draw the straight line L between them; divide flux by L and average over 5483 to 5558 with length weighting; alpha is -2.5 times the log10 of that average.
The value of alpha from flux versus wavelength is -0.07 mag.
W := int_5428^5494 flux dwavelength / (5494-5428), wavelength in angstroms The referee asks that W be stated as 1.2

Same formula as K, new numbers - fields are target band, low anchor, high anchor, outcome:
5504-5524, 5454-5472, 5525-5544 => 0.11 mag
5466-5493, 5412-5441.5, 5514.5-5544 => 0.09 mag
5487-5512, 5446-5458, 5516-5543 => 0.03 mag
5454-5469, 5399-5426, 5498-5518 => -0.02 mag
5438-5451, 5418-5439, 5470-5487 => 0.02 mag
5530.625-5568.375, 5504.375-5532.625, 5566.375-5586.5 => -0.09 mag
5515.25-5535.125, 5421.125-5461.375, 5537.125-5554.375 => 0.10 mag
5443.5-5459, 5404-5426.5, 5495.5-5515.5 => -0.06 mag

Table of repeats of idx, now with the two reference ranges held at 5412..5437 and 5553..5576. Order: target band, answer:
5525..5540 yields -0.14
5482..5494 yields 0.02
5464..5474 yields 0.07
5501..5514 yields 0.01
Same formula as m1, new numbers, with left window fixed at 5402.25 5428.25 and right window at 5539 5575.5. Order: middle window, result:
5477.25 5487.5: 0.0 angstroms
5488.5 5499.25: -1.0 angstroms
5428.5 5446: -3.8 angstroms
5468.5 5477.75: -0.1 angstroms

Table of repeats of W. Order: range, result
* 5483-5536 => 1.14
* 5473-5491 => 1.12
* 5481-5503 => 1.15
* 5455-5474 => 1.13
